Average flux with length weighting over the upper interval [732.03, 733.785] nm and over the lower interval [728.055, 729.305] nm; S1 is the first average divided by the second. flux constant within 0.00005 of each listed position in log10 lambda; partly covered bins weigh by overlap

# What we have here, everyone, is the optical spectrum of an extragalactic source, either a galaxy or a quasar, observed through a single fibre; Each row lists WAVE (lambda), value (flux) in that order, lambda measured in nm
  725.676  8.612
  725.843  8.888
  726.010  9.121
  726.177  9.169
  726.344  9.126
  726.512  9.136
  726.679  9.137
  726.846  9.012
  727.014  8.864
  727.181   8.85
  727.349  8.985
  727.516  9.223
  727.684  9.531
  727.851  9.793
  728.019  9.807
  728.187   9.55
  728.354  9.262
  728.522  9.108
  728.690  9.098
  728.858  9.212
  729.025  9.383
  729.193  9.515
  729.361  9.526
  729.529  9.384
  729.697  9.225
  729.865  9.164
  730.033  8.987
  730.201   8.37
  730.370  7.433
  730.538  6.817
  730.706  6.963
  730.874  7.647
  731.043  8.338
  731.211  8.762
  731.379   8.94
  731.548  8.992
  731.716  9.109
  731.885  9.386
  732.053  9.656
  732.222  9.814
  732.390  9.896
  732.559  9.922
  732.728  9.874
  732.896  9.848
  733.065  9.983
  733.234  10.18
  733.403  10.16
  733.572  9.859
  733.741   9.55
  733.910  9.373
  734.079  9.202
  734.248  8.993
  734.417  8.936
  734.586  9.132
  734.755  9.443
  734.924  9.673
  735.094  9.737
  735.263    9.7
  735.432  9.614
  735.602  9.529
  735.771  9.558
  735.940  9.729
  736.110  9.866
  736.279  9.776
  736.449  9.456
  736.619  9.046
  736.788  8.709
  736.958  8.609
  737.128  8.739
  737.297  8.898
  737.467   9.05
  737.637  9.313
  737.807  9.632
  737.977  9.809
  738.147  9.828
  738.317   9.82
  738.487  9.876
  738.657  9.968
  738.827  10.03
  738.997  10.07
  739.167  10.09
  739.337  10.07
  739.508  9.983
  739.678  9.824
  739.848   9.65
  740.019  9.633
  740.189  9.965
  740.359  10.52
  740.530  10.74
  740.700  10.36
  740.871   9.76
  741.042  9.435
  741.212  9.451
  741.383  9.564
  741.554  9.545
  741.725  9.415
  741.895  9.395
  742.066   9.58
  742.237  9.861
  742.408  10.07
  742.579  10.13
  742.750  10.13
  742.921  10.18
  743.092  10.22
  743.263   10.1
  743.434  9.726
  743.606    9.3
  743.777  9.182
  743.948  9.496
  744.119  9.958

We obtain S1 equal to 1.06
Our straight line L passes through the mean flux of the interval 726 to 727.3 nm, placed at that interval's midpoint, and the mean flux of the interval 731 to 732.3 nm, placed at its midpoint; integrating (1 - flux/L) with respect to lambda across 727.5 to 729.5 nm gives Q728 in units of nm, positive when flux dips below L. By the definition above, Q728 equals -0.08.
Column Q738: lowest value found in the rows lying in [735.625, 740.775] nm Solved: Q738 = 8.609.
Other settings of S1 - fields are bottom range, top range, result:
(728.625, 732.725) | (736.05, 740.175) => 1.07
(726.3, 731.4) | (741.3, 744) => 1.09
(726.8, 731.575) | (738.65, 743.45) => 1.12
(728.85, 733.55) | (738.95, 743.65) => 1.09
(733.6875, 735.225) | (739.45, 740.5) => 1.07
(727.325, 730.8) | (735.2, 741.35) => 1.08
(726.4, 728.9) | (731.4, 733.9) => 1.05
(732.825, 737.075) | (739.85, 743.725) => 1.04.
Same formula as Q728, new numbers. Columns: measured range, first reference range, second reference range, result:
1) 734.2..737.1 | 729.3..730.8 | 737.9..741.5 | -0.028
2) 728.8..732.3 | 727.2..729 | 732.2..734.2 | 0.282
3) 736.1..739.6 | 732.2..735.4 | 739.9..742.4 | 0.067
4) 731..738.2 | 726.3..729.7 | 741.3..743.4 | 0.076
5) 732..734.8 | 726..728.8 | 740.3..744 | -0.051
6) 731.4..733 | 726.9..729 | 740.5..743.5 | -0.024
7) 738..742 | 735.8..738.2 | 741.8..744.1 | -0.128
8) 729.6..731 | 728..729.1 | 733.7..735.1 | 0.184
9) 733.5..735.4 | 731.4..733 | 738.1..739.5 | 0.059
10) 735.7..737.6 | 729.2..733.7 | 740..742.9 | 0.055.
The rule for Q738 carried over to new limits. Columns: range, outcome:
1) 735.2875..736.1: 9.529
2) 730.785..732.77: 7.647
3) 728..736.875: 6.817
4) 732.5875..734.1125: 9.202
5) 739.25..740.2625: 9.633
